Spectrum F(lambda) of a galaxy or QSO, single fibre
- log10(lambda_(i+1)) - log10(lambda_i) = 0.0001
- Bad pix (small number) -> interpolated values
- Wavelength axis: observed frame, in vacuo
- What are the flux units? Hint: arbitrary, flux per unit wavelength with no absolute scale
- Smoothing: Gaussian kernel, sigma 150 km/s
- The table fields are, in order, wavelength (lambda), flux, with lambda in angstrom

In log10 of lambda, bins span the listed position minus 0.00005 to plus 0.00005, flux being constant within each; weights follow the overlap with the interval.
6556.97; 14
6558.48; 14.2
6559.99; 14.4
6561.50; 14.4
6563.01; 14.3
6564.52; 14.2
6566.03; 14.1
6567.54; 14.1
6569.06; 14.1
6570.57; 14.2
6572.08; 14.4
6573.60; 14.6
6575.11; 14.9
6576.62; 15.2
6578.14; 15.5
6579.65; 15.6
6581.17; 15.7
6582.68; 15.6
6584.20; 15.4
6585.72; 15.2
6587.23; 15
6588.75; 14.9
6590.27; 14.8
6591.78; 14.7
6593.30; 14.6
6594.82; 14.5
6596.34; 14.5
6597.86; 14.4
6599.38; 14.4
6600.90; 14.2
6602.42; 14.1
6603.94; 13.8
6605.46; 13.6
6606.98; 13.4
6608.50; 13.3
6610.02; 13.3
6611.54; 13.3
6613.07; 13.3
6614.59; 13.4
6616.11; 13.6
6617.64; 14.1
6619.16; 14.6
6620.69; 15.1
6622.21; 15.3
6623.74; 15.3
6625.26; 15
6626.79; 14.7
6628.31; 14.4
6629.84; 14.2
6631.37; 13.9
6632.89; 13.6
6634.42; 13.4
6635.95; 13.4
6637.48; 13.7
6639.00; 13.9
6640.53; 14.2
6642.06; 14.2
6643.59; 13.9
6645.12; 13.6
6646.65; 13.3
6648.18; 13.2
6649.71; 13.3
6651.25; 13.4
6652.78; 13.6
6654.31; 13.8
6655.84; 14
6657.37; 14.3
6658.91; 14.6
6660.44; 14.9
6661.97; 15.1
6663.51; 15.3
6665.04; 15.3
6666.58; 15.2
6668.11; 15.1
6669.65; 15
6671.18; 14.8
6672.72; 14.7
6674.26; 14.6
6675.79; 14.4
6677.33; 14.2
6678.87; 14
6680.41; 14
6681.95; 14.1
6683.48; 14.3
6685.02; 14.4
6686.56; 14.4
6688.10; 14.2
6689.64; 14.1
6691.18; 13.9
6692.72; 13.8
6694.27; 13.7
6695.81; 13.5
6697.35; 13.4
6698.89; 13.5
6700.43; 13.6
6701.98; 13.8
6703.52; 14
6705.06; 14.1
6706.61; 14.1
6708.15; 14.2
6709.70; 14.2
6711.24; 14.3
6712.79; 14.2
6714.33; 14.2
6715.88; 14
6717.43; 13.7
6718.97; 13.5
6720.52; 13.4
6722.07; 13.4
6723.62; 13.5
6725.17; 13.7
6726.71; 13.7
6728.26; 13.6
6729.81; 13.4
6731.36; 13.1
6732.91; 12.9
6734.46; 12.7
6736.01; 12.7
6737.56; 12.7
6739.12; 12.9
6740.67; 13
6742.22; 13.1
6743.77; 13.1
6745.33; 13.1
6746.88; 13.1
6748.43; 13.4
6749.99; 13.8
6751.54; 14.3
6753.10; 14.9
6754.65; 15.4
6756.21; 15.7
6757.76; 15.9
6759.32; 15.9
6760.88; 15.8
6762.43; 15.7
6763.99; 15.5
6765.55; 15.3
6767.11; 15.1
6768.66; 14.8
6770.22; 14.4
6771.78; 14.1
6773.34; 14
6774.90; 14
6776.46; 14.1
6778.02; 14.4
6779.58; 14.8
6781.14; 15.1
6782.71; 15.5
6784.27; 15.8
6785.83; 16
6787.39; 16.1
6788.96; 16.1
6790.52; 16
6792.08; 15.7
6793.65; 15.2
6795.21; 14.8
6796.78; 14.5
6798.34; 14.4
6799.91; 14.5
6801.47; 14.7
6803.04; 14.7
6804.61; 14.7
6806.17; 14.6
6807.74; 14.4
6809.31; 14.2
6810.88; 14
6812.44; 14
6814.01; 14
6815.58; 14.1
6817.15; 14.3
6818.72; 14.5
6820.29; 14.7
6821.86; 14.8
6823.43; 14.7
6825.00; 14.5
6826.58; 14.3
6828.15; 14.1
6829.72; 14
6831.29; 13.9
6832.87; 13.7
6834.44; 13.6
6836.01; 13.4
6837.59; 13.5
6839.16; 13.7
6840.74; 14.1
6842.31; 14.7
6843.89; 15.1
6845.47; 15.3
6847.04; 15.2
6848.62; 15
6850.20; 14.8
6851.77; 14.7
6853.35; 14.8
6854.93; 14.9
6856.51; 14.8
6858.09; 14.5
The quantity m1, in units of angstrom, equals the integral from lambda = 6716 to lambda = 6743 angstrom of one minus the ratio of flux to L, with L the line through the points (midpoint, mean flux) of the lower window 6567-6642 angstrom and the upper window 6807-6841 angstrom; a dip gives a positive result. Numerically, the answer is 1.8 angstrom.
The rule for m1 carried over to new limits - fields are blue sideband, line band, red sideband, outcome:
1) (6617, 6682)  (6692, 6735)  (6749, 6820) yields 2.60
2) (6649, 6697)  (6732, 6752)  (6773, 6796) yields 2.34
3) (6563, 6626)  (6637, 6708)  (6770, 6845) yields 1.74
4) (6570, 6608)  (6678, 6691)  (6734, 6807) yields 0.42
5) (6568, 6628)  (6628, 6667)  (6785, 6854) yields 1.26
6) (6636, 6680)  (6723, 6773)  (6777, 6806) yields 2.65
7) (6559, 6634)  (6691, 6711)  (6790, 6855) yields 0.85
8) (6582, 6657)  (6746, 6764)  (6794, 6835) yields -0.80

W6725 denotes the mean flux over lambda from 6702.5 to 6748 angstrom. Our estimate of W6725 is 13.5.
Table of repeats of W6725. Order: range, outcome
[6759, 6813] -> 14.9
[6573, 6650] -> 14.3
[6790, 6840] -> 14.4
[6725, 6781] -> 14.1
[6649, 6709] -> 14.2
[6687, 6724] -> 13.9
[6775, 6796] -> 15.3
